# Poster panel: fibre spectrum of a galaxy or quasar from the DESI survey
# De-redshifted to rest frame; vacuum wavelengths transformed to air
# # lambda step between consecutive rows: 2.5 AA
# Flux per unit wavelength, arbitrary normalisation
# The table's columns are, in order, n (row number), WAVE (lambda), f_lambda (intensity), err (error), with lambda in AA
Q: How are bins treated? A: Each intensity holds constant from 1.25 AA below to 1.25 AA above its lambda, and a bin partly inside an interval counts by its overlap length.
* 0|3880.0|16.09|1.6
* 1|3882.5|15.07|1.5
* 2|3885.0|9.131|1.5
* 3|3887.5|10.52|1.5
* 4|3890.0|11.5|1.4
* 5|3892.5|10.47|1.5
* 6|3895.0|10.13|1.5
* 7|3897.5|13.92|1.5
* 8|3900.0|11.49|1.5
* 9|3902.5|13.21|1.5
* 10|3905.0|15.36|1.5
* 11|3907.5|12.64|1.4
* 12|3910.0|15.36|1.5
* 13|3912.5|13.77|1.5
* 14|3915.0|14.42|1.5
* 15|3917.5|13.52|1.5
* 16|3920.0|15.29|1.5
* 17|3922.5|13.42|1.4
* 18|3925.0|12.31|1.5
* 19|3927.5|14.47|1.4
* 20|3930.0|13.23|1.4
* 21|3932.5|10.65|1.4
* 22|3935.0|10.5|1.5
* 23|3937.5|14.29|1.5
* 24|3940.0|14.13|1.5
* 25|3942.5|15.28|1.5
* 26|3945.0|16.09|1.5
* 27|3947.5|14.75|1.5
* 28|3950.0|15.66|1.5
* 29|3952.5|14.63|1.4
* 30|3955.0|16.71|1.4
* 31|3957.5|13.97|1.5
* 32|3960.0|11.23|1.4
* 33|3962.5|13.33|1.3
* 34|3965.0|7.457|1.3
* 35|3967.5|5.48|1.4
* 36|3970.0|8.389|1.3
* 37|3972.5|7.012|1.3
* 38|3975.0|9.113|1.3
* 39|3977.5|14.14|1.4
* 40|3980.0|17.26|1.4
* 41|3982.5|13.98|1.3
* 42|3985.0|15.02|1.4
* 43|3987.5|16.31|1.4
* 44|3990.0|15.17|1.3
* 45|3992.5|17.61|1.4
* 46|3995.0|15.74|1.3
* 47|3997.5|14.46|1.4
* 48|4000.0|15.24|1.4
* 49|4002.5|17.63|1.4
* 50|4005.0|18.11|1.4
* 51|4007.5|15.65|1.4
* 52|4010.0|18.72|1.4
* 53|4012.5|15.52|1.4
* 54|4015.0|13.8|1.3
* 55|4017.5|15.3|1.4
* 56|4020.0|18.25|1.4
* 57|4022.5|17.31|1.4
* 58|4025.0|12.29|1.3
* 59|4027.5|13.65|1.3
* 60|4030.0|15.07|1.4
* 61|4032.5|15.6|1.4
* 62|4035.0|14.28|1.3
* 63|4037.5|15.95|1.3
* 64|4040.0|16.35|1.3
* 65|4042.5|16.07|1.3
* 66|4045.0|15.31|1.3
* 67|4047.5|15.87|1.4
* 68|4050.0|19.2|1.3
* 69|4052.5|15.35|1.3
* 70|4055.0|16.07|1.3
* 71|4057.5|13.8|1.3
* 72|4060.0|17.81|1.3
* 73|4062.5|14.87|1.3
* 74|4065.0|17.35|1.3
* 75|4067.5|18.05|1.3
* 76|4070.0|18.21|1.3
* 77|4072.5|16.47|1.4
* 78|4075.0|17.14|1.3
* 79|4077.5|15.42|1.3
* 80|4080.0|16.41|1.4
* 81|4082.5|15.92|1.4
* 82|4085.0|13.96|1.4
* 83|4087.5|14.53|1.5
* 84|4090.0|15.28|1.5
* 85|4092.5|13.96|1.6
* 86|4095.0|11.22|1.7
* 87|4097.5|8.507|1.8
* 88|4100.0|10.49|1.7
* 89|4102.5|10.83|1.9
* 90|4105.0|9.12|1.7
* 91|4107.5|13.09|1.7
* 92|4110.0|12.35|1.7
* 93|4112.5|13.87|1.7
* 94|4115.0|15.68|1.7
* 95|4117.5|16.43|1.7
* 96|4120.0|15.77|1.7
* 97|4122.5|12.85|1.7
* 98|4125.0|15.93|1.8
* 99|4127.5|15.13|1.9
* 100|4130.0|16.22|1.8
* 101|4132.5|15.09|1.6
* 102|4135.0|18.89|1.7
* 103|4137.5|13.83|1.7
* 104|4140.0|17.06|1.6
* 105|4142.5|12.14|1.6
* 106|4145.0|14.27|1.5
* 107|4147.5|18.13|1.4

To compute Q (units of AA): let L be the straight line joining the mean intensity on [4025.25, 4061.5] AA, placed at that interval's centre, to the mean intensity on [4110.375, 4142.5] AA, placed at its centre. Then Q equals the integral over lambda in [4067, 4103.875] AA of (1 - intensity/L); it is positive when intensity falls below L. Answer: 2.76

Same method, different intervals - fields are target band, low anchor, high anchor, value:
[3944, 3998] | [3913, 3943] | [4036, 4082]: 4.09 AA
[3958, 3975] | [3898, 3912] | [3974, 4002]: 6.49 AA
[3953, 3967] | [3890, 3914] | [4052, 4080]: 1.82 AA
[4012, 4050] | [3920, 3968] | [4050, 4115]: -3.96 AA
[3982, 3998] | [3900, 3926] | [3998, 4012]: 0.75 AA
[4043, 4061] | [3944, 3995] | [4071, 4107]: -3.66 AA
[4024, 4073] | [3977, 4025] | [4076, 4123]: -3.77 AA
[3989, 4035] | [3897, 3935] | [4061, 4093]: -2.56 AA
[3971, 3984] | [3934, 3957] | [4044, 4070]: 2.51 AA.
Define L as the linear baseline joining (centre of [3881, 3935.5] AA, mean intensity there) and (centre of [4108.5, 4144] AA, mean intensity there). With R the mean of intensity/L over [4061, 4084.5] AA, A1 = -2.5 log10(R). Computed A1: -0.14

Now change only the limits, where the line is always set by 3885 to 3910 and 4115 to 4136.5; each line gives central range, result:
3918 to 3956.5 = -0.10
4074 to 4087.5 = -0.04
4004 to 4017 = -0.17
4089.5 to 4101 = 0.29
